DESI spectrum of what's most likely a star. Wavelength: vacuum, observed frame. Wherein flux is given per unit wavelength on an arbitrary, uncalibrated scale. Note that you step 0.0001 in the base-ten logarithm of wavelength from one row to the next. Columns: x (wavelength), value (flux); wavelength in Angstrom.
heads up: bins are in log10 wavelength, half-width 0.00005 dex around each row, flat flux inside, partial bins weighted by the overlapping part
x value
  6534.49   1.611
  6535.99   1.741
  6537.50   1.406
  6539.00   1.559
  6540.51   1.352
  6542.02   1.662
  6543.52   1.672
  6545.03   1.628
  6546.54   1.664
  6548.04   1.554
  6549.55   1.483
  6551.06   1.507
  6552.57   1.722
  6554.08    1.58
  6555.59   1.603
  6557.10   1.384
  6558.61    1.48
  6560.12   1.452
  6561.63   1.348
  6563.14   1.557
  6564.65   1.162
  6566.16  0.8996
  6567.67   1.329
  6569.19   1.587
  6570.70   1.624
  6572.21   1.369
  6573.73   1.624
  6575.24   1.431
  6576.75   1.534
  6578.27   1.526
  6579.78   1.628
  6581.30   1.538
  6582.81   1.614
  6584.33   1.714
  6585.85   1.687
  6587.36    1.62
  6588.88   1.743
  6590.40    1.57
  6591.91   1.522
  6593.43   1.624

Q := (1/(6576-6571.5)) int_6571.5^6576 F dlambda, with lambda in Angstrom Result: 1.48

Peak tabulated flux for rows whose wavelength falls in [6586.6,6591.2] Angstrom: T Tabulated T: 1.743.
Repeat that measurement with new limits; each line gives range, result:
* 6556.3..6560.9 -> 1.48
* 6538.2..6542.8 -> 1.662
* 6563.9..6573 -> 1.624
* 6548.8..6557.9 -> 1.722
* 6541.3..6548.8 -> 1.672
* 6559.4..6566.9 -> 1.557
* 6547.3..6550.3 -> 1.554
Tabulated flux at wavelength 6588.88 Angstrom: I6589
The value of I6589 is 1.743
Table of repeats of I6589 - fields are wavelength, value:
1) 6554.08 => 1.58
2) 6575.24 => 1.431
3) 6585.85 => 1.687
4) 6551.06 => 1.507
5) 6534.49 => 1.611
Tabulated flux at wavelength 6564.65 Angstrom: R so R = 1.162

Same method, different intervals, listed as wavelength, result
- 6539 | 1.559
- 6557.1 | 1.384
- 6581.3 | 1.538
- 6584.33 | 1.714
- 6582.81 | 1.614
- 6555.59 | 1.603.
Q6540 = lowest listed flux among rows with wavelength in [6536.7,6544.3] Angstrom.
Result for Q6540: 1.352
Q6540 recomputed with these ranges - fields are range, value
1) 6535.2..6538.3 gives 1.406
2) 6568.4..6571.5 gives 1.587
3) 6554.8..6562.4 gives 1.348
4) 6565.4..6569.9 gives 0.8996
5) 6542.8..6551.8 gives 1.483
